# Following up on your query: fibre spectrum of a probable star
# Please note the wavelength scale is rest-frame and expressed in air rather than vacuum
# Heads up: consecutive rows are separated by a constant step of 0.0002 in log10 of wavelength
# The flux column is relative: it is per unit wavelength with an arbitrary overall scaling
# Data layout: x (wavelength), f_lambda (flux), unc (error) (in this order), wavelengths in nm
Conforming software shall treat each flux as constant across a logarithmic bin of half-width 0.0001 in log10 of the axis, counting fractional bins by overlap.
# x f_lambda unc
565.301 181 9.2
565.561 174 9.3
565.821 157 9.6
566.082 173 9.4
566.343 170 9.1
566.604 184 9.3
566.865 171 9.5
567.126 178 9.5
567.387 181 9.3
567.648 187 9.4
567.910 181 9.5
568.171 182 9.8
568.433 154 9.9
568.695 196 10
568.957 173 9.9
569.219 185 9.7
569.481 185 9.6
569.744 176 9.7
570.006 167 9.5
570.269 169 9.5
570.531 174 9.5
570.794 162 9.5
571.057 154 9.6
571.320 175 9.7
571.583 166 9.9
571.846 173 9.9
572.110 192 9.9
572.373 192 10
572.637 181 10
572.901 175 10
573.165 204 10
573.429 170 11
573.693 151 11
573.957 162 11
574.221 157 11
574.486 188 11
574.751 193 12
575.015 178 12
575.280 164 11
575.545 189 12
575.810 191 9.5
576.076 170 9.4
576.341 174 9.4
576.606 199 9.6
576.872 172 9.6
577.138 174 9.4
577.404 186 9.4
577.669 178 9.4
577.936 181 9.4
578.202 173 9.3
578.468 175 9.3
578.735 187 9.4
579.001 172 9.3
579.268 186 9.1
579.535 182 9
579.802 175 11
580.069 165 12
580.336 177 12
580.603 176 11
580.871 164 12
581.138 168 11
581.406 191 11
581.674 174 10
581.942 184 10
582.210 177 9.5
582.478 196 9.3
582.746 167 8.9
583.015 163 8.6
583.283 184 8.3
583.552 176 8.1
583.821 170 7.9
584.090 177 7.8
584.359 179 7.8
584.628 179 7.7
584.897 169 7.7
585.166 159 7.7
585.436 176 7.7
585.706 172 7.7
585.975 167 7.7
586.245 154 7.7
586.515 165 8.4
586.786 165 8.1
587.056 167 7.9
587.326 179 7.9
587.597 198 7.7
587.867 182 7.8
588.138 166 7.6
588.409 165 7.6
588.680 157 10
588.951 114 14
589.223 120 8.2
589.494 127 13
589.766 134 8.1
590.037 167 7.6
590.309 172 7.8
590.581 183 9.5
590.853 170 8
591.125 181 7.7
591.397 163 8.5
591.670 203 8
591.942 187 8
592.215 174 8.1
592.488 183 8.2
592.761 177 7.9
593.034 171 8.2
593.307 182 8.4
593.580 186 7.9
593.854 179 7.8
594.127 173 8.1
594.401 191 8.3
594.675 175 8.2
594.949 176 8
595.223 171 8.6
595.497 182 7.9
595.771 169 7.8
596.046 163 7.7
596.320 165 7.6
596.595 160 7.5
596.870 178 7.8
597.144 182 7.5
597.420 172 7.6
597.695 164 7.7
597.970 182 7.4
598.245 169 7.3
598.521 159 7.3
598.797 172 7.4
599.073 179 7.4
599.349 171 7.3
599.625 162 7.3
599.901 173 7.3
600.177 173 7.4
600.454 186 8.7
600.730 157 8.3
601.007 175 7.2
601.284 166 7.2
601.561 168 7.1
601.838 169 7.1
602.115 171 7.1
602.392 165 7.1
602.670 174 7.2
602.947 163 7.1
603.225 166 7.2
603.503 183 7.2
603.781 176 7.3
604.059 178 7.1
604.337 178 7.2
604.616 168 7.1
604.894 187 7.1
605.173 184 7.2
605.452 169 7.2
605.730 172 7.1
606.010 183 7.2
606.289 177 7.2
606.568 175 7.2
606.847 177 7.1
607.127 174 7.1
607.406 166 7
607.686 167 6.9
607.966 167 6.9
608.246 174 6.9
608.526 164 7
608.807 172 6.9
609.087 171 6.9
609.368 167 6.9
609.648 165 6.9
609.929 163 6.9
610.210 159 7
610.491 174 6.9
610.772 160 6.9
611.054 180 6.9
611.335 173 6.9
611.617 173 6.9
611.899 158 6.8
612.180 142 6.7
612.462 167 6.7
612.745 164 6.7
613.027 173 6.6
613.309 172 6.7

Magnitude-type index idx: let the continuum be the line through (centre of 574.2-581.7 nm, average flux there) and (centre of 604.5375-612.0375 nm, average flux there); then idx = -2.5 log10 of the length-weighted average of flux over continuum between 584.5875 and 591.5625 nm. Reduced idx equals 0.08 mag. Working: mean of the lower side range 178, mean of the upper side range 171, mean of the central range 163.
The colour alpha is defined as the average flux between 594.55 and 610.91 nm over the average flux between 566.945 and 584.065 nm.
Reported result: 0.97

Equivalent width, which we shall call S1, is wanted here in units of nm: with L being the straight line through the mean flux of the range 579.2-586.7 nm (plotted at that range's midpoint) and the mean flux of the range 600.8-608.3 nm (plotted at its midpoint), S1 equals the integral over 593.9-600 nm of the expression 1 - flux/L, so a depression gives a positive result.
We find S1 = 0.03 nm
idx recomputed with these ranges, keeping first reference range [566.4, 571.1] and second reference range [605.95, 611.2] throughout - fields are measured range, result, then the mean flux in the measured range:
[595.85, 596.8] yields 0.05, 164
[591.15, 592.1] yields -0.07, 184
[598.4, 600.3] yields 0.01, 170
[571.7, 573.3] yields -0.06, 186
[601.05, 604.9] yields -0.01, 172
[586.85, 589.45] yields 0.09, 160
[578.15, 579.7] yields -0.03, 179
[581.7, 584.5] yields -0.02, 177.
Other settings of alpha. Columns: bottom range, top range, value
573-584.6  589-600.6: 0.97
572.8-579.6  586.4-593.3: 0.94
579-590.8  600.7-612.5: 1.01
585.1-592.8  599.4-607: 1.04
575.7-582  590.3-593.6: 1.01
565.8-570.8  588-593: 0.93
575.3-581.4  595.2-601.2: 0.96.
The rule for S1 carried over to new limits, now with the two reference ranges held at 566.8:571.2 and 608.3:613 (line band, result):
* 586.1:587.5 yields 0.035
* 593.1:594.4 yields -0.084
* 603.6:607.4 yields -0.211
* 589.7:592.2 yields -0.061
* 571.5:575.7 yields -0.080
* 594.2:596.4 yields -0.063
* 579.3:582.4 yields -0.071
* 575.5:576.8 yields -0.076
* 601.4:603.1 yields -0.004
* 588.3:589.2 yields 0.154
